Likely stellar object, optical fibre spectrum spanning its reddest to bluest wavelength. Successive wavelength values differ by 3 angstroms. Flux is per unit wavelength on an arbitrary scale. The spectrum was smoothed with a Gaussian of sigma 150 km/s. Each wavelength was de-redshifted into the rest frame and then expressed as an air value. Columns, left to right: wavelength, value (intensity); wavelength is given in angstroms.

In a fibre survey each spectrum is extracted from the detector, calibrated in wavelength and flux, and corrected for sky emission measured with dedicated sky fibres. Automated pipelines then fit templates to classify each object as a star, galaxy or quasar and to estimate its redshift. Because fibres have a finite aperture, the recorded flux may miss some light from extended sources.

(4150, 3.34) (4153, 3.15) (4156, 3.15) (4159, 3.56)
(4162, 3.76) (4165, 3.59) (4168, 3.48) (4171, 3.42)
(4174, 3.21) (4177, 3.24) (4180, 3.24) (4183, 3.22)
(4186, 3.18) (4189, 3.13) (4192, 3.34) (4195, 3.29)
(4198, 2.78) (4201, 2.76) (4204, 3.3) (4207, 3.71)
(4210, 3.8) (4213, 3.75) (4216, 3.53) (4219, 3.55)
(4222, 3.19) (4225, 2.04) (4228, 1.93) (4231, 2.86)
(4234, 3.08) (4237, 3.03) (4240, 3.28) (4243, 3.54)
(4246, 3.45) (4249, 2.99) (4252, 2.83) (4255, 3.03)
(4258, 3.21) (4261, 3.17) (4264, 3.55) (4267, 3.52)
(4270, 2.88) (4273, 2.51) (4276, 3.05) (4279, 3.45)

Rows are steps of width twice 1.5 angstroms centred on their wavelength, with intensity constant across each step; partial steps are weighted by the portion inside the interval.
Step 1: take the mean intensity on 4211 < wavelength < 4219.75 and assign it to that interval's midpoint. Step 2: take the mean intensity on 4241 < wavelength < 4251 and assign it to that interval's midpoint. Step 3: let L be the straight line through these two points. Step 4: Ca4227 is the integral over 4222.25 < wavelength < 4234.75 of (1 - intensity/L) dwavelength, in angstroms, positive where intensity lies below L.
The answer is 3.5 angstroms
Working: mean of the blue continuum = 3.63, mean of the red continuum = 3.3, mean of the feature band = 2.51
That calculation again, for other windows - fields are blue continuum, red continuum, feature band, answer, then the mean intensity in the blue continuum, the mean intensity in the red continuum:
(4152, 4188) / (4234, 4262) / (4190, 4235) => 1.70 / 3.35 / 3.17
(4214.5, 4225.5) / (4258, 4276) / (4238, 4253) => -0.37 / 3.17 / 3.13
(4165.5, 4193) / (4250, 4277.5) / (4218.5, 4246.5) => 1.74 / 3.28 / 3.08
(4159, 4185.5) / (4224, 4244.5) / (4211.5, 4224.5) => -1.75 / 3.4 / 2.84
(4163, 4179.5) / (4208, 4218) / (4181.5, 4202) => 2.47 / 3.39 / 3.69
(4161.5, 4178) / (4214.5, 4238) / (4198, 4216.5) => -2.06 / 3.44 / 2.9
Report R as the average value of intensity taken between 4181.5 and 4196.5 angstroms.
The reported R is 3.23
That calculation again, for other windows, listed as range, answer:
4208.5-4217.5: 3.69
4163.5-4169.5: 3.54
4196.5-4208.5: 3.14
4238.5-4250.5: 3.31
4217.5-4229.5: 2.68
